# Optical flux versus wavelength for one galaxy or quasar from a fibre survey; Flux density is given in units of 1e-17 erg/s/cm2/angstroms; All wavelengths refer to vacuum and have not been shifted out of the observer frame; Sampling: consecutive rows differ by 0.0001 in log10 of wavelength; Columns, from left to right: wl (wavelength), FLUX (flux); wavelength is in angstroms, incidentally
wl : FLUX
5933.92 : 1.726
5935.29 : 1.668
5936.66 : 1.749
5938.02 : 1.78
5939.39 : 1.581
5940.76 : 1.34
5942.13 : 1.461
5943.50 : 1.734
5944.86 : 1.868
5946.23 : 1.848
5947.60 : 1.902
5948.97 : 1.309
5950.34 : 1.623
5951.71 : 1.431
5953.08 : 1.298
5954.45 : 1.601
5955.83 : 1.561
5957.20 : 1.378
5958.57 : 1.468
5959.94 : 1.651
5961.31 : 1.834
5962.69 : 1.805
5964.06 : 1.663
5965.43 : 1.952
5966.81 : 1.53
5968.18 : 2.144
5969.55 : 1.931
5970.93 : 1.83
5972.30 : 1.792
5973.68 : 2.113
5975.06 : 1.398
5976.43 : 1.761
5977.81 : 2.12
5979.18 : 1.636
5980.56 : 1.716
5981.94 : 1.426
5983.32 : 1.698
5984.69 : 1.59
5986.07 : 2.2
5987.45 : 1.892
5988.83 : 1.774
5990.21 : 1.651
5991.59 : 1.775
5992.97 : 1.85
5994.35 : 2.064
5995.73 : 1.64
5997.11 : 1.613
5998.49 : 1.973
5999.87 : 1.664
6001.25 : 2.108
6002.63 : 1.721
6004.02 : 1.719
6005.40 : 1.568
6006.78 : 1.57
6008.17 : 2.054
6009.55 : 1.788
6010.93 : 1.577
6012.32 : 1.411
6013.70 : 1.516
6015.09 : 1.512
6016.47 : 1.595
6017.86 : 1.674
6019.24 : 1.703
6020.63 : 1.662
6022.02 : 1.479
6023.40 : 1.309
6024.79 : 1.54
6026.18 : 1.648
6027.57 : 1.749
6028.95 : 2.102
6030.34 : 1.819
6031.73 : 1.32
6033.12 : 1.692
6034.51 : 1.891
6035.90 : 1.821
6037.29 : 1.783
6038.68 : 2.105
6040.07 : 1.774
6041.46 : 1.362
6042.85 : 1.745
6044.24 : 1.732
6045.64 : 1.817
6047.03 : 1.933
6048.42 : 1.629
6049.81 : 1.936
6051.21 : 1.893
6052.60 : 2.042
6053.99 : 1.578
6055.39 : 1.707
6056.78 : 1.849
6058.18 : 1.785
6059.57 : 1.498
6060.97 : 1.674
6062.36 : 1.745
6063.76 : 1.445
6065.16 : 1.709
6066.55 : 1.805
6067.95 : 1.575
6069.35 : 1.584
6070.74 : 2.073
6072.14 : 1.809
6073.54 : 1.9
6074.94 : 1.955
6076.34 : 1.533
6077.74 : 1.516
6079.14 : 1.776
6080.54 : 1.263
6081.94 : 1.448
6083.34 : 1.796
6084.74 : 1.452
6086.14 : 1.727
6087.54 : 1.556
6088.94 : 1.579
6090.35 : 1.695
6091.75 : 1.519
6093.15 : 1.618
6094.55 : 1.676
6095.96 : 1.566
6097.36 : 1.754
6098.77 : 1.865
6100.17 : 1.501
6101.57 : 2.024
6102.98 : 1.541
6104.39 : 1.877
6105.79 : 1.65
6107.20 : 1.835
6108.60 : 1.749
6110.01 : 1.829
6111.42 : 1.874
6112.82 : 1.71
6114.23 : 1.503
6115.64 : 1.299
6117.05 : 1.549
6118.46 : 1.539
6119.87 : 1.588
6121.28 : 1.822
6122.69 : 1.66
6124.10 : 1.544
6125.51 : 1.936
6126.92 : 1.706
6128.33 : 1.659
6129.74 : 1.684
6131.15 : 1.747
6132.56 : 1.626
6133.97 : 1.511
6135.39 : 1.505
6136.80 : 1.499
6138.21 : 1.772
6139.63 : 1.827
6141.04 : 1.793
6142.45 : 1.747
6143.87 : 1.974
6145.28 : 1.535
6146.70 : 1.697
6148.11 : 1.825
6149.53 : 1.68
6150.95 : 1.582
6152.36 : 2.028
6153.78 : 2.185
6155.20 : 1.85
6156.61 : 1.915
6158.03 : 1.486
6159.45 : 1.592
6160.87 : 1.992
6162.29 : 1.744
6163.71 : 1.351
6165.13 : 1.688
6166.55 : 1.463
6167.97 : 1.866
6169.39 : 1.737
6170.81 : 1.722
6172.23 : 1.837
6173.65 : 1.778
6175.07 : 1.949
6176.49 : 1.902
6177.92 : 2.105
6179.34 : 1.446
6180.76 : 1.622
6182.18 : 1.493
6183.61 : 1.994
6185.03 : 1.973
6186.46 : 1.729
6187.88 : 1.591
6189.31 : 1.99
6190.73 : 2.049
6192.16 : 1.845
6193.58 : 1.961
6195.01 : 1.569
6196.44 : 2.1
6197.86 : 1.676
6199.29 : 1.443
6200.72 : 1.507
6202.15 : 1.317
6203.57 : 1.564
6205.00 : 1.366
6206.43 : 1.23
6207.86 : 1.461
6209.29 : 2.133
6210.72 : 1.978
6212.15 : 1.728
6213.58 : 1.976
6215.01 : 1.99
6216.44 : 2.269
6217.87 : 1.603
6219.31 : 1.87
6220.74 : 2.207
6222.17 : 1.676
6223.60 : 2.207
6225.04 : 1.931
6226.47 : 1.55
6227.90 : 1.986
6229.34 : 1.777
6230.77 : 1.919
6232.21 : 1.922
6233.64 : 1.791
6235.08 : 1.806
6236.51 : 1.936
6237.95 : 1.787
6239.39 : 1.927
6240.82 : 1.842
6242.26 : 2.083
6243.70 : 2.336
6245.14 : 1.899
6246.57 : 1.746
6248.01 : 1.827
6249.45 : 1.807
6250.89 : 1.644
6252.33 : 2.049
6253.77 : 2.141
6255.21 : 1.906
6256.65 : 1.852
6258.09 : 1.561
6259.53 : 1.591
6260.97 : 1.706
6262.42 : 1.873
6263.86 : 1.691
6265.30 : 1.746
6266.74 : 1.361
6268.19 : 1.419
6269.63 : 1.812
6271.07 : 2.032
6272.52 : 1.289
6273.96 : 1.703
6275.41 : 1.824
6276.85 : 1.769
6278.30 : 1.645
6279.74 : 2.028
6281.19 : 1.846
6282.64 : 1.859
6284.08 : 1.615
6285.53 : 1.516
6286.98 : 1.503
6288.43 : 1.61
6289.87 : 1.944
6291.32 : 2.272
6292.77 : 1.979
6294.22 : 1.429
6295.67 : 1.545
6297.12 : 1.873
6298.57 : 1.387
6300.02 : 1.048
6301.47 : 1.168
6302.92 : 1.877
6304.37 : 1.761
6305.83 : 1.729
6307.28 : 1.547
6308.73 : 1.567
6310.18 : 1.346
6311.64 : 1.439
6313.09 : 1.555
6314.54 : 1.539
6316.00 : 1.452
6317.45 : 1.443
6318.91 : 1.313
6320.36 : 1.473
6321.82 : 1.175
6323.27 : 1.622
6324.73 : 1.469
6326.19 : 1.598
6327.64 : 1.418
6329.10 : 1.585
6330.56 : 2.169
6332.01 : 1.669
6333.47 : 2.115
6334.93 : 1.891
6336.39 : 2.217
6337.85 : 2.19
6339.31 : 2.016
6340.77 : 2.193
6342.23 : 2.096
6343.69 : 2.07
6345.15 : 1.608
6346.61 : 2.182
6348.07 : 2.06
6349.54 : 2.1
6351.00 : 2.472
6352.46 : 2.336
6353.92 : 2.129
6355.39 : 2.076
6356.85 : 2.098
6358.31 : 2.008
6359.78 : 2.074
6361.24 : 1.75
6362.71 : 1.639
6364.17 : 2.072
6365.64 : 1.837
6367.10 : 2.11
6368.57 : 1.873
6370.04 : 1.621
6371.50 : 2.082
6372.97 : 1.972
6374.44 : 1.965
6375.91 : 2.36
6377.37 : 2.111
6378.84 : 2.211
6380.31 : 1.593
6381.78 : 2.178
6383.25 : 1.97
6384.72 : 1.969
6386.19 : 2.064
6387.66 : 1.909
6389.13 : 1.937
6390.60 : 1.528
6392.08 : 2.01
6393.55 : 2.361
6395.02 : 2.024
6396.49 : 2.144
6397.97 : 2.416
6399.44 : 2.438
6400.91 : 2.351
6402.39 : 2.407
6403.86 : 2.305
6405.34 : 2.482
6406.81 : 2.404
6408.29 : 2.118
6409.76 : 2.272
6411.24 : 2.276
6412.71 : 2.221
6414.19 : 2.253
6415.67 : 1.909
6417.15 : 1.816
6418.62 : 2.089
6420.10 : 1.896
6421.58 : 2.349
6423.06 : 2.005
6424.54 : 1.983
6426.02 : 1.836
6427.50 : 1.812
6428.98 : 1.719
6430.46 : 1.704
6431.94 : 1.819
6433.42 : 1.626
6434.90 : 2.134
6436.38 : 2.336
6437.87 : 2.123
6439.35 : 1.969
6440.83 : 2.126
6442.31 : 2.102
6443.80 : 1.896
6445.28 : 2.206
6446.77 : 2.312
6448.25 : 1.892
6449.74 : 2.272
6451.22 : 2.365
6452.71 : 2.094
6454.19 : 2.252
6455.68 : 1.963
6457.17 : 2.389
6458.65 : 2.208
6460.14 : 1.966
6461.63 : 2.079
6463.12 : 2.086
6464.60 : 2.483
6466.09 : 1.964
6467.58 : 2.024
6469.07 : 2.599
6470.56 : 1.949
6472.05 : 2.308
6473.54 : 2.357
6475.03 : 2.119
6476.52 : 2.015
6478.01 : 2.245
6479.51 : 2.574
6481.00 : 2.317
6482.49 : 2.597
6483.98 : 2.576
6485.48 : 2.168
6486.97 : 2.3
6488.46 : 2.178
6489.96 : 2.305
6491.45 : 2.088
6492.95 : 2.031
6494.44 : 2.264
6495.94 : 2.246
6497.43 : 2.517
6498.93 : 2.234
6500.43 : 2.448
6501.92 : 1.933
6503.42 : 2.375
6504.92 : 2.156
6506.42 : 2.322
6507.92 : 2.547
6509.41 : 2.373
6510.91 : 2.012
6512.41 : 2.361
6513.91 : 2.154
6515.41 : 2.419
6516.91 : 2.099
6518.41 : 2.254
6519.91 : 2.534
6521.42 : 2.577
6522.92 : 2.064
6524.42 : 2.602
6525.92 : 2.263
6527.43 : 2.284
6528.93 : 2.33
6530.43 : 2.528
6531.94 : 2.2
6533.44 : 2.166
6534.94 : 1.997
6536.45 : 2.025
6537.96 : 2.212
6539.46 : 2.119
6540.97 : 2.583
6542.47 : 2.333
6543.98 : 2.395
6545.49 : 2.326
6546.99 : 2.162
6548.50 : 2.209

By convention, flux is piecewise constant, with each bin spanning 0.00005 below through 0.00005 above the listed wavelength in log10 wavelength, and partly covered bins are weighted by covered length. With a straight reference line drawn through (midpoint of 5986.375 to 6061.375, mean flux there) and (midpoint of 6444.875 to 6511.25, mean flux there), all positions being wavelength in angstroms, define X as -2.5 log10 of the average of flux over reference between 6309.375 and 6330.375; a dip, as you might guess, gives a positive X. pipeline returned 0.36 mag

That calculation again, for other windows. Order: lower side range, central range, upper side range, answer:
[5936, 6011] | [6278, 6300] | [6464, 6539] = 0.19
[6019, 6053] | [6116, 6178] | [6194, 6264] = 0.03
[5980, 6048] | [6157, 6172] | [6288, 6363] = 0.05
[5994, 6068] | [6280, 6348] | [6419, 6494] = 0.17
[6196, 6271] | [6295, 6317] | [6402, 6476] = 0.25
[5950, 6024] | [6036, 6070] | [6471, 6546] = 0.02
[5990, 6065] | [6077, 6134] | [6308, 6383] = 0.06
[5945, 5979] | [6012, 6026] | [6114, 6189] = 0.11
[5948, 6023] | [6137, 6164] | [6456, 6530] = 0.07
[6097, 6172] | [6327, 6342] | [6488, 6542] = 0.03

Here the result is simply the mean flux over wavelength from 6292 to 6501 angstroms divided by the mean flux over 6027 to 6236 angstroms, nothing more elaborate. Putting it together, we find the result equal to 1.15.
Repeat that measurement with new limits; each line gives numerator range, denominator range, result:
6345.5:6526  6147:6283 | 1.20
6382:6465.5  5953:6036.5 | 1.22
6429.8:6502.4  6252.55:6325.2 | 1.33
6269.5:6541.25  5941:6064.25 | 1.18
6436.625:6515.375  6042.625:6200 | 1.29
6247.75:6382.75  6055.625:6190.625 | 1.05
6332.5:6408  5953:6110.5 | 1.21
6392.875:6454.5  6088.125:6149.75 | 1.26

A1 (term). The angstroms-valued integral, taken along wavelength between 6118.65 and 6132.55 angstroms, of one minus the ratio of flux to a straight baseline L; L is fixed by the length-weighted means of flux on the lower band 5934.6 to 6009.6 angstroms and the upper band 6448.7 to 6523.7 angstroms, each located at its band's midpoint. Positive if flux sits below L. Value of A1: 1.4 angstroms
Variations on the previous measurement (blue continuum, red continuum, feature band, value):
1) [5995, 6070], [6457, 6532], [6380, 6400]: 0.95 angstroms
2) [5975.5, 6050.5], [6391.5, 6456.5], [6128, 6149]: 1.74 angstroms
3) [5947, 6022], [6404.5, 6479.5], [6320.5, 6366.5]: 2.24 angstroms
